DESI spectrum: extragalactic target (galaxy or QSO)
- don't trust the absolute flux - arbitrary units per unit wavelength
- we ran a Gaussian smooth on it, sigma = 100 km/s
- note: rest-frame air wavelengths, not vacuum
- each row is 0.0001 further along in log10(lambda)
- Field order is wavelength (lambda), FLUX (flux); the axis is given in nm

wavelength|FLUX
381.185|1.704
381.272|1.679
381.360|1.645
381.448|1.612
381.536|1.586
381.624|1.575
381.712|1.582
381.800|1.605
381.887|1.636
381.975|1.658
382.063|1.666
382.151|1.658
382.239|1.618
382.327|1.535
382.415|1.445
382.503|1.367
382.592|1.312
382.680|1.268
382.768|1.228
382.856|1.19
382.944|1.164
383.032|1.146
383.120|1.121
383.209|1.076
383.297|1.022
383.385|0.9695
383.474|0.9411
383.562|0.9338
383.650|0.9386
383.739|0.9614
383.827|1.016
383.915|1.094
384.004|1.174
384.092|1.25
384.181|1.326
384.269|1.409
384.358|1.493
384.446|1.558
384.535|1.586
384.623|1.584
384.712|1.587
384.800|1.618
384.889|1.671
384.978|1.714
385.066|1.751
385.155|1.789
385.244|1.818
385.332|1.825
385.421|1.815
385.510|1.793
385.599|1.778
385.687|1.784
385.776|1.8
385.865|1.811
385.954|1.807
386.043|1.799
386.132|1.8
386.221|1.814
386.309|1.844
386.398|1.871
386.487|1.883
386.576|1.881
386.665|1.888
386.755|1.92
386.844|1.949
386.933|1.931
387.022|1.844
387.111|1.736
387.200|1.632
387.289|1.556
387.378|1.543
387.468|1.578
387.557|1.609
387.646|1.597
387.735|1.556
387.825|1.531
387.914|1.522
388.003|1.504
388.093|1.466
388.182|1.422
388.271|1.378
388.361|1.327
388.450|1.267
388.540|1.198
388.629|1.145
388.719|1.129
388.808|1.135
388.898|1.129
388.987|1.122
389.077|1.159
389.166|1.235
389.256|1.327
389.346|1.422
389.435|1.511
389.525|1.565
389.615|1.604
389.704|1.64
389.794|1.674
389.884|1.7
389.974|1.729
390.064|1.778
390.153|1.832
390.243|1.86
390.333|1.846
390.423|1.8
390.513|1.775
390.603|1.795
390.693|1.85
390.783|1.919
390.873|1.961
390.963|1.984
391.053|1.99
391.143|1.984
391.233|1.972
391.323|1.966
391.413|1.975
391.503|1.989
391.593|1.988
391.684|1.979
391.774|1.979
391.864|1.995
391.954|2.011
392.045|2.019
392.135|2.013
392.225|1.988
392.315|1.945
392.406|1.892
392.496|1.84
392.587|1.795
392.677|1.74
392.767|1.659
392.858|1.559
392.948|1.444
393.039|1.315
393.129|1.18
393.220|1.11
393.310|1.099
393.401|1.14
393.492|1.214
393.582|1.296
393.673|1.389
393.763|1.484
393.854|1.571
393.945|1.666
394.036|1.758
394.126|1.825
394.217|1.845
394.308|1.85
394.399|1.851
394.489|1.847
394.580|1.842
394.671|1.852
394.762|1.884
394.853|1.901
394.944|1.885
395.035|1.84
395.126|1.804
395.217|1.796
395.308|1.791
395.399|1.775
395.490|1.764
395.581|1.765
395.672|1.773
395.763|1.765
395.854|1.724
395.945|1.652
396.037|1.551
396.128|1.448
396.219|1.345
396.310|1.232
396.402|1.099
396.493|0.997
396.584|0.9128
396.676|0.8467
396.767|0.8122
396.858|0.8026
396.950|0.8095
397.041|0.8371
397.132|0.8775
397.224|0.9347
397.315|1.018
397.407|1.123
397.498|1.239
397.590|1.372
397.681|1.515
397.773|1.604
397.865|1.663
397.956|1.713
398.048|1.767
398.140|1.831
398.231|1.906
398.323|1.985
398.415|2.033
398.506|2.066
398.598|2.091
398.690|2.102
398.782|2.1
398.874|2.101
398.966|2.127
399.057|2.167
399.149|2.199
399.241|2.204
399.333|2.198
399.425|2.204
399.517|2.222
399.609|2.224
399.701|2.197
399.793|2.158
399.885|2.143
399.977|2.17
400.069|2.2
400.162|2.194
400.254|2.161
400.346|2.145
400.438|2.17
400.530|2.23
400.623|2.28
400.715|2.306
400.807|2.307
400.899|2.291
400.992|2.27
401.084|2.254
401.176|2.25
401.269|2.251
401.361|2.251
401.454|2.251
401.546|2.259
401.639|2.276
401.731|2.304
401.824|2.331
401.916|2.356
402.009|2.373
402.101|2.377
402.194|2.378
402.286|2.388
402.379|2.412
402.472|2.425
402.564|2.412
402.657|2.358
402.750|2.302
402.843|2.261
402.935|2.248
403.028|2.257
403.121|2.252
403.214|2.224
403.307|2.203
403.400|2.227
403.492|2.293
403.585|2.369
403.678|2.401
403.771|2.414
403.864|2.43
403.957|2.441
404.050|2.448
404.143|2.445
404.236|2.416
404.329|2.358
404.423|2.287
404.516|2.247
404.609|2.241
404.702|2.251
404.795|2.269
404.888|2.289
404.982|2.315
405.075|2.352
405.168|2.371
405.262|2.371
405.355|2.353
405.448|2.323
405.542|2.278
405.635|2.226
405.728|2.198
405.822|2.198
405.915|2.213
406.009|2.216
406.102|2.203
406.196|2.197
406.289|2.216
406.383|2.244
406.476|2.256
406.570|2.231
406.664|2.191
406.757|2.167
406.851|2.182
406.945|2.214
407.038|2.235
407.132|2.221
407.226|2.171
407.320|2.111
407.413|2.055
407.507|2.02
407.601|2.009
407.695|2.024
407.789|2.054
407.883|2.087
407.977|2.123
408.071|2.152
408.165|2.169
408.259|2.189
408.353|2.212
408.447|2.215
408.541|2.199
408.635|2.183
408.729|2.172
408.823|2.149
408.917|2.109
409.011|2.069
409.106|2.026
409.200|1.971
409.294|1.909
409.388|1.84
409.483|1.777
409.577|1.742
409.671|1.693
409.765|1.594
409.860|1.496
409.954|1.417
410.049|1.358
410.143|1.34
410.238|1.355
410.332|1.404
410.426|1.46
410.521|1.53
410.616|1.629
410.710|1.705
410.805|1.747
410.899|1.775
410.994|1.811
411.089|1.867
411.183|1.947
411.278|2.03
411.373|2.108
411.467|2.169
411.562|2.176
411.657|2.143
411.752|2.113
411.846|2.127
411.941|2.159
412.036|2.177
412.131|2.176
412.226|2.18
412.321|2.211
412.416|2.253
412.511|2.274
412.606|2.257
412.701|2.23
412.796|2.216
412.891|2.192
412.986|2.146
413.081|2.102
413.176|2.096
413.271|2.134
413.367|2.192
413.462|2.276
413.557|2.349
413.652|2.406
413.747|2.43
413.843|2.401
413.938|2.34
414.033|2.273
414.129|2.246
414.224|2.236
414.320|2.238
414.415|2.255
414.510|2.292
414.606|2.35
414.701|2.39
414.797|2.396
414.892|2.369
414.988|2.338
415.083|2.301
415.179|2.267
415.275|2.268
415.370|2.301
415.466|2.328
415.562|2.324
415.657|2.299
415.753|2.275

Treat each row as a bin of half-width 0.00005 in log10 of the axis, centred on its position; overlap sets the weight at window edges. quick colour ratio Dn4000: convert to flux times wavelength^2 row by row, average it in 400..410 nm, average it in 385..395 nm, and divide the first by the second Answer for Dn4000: 1.4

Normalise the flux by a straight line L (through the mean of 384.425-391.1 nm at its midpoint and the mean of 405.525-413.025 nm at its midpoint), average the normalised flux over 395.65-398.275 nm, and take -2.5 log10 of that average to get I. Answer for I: 0.35 mag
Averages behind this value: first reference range 1.65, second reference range 2.02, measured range 1.31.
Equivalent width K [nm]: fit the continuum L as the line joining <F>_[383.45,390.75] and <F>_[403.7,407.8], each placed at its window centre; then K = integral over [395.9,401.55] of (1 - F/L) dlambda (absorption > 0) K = 0.58 nm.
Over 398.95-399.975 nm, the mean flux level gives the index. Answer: 2.19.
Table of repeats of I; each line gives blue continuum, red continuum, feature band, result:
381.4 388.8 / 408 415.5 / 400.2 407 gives -0.21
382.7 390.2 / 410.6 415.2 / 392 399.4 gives 0.08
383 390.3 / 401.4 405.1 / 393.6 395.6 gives 0.08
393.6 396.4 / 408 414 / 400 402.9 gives -0.25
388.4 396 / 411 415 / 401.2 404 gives -0.19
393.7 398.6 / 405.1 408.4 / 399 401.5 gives -0.23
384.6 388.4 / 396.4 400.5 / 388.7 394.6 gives 0.03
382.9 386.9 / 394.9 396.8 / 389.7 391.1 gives -0.20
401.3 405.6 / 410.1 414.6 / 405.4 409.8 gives 0.05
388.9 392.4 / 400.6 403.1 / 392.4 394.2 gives 0.26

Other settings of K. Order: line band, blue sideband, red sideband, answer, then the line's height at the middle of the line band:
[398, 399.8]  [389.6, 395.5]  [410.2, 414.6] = -0.220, 1.86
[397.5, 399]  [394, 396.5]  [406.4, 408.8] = -0.030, 1.81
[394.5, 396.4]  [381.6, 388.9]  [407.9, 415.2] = 0.013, 1.72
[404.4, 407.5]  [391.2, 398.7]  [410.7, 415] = -0.437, 1.96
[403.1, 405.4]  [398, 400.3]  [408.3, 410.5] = -0.436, 1.96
